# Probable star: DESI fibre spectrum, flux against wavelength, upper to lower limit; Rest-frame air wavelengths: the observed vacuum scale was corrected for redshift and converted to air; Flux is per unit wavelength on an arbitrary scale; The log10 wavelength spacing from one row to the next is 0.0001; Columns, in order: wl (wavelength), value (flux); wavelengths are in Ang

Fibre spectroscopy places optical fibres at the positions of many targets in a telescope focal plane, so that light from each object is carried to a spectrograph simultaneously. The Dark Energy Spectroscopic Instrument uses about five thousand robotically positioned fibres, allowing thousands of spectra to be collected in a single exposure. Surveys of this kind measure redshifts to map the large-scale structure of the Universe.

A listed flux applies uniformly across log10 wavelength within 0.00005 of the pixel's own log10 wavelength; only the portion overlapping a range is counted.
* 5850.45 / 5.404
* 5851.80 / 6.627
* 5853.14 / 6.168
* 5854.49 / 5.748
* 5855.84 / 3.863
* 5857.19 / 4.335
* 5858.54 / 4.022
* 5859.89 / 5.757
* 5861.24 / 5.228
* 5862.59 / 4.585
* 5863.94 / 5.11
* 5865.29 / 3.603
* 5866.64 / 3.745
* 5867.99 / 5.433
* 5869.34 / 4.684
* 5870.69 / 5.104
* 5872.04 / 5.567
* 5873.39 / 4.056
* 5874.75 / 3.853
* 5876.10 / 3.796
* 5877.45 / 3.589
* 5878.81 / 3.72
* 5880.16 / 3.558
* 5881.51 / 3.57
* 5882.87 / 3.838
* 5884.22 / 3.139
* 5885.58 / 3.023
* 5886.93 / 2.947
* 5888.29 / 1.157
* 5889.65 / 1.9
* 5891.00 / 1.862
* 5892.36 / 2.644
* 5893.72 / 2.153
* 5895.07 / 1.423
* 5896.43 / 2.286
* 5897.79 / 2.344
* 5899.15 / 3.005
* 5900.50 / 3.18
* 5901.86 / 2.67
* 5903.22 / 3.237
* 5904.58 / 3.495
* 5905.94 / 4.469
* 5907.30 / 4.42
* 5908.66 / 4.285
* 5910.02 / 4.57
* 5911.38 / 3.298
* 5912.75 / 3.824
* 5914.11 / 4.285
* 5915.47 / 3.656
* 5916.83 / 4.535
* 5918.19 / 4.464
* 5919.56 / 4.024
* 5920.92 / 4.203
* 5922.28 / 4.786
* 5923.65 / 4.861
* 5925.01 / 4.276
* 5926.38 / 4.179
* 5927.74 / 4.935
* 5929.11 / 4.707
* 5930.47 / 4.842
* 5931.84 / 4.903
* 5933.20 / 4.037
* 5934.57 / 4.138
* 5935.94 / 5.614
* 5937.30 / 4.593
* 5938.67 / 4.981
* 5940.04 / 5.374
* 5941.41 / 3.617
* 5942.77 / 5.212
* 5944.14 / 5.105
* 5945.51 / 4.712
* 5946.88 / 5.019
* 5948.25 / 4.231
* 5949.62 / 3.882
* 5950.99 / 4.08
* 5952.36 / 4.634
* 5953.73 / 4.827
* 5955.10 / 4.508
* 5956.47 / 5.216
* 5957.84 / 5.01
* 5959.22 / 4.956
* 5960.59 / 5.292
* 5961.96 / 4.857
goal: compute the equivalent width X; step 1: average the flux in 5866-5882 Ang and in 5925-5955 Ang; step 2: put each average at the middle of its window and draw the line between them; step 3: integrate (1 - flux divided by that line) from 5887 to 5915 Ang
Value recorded 8.8 Ang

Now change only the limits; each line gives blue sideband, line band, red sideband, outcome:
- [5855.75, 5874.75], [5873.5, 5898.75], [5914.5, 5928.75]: 9.5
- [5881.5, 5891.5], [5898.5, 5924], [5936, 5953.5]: -3.2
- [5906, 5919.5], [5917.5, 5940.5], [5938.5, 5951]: -1.2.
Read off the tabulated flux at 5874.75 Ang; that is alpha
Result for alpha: 3.853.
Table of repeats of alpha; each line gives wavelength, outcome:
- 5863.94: 5.11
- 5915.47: 3.656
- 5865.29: 3.603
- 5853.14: 6.168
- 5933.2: 4.037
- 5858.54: 4.022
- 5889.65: 1.9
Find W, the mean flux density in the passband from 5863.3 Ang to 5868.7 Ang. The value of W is 4.47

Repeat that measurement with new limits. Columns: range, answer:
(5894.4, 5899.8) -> 2.26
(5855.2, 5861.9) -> 4.64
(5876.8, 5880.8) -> 3.62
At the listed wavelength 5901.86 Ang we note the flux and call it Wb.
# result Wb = 2.67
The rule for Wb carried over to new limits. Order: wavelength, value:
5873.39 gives 4.056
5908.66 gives 4.285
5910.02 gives 4.57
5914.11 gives 4.285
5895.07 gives 1.423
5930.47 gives 4.842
